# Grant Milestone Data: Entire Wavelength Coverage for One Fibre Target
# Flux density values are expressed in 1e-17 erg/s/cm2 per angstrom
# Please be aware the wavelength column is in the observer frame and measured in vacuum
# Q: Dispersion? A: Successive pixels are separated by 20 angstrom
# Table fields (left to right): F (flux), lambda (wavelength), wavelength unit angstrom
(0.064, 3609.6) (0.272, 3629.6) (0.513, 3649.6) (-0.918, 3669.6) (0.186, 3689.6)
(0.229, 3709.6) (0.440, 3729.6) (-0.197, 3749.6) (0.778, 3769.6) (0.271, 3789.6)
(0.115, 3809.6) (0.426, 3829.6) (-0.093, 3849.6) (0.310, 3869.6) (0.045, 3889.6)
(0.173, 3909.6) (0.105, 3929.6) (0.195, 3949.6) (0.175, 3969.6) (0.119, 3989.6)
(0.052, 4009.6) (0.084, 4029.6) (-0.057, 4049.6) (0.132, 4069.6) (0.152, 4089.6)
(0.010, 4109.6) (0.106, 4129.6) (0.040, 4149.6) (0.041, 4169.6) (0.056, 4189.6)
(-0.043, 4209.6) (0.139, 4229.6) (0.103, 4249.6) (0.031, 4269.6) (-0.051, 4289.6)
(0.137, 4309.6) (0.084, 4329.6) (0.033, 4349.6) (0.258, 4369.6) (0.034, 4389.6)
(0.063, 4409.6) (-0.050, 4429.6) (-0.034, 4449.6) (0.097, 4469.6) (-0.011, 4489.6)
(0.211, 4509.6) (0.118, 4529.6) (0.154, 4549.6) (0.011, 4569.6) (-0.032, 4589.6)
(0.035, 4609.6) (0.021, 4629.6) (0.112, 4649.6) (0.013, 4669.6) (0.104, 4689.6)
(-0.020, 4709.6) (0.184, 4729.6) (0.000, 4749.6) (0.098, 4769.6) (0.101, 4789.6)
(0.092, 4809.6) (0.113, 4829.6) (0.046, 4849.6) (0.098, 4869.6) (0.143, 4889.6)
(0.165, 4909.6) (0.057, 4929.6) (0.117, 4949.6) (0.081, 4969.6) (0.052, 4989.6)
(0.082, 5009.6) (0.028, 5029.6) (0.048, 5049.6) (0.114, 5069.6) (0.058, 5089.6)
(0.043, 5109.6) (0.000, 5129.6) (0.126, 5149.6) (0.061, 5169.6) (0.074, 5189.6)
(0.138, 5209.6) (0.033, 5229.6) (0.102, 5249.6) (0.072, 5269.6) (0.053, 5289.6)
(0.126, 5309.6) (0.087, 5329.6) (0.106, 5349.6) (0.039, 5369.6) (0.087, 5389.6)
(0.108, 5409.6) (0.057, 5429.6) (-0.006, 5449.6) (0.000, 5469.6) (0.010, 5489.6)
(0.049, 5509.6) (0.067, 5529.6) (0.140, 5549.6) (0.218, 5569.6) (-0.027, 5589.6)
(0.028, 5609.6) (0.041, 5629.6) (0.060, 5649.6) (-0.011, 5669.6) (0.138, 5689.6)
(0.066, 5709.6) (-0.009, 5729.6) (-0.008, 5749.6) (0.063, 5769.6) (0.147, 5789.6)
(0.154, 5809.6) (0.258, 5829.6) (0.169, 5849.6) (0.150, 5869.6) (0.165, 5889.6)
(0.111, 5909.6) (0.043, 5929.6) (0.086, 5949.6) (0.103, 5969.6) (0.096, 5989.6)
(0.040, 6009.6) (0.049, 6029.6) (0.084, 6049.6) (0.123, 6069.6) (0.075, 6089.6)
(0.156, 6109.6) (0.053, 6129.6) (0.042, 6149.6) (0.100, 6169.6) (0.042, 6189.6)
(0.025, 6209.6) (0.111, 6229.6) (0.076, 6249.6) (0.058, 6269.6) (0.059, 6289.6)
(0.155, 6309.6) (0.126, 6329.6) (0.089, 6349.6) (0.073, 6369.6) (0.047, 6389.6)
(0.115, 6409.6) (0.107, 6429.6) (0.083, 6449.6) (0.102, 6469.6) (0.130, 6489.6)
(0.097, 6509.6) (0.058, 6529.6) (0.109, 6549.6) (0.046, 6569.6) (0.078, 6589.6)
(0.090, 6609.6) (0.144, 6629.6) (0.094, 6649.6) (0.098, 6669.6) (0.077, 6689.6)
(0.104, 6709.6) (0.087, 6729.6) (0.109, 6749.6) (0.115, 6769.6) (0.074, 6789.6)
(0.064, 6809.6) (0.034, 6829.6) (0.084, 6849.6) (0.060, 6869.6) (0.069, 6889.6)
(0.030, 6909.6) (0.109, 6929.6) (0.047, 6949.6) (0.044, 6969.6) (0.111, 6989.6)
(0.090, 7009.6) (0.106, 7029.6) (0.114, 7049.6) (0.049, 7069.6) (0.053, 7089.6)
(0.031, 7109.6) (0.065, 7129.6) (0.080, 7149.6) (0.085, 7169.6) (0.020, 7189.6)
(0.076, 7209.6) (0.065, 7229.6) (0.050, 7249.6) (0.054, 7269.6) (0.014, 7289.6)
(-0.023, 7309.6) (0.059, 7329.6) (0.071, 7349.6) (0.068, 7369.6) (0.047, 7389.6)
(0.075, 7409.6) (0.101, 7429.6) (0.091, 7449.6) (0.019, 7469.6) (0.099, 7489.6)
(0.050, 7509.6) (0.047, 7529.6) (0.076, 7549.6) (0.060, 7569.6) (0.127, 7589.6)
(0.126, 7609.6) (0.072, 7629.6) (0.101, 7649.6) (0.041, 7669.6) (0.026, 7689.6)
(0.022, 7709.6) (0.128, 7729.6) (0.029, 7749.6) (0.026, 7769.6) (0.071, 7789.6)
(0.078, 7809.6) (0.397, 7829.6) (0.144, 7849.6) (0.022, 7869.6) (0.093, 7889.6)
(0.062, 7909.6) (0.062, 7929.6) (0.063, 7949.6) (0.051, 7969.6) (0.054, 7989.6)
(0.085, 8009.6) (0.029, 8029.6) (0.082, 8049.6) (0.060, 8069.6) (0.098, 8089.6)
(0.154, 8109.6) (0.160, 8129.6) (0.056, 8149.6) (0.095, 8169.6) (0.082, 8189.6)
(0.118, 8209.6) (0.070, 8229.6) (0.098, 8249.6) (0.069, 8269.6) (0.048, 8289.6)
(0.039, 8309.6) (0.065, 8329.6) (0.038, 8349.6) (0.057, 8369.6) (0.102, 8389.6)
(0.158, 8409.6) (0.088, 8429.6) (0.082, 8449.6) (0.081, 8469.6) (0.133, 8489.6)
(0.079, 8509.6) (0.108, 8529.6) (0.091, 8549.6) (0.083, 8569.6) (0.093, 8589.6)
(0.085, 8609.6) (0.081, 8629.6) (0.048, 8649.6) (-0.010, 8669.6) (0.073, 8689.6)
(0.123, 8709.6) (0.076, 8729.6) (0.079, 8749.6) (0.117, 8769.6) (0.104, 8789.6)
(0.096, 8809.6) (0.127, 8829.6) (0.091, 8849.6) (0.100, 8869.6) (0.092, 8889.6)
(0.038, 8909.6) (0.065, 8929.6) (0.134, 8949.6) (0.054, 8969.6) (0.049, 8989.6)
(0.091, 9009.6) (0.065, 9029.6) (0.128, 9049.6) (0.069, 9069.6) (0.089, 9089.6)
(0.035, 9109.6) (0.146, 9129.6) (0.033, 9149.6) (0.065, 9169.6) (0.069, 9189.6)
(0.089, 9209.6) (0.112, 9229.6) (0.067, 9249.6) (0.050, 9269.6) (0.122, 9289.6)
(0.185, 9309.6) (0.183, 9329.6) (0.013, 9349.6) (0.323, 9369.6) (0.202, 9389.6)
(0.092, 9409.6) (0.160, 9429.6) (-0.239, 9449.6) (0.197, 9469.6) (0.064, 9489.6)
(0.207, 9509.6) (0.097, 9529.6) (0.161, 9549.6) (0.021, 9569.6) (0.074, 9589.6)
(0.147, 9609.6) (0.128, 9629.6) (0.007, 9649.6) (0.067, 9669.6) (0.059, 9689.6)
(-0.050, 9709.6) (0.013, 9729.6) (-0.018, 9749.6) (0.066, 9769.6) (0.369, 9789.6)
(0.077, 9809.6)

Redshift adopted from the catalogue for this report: 1.10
